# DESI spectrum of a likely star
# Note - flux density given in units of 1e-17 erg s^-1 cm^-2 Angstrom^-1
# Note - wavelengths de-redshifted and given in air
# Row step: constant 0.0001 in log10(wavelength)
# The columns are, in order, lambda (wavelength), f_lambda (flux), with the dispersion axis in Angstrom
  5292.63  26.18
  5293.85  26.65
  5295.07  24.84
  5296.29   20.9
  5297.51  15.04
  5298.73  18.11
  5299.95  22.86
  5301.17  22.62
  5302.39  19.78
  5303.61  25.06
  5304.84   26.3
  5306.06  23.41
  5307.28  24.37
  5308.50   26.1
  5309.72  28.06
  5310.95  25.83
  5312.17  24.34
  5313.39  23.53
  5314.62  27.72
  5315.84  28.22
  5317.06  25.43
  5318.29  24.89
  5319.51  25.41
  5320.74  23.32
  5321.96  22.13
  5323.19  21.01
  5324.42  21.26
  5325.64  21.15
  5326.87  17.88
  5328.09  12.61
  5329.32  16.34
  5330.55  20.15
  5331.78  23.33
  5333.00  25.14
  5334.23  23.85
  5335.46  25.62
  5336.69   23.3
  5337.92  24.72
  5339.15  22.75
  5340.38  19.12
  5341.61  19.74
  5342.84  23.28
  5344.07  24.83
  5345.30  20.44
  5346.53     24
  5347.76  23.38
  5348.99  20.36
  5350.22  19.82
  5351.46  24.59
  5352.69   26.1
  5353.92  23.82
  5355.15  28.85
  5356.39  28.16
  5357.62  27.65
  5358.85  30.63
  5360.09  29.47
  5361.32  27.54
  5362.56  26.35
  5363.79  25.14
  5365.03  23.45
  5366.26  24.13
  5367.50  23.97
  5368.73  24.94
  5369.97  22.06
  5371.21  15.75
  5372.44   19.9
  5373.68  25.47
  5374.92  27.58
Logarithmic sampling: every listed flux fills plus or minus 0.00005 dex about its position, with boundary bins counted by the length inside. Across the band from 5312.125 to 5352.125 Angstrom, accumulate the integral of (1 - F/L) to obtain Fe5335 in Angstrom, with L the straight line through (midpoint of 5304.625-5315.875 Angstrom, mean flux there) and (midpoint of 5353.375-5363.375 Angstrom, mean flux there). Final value 6.1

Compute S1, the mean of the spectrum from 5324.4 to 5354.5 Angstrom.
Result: 21.9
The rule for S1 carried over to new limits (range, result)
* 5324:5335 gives 20.3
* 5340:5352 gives 22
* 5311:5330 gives 22.4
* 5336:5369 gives 24.5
